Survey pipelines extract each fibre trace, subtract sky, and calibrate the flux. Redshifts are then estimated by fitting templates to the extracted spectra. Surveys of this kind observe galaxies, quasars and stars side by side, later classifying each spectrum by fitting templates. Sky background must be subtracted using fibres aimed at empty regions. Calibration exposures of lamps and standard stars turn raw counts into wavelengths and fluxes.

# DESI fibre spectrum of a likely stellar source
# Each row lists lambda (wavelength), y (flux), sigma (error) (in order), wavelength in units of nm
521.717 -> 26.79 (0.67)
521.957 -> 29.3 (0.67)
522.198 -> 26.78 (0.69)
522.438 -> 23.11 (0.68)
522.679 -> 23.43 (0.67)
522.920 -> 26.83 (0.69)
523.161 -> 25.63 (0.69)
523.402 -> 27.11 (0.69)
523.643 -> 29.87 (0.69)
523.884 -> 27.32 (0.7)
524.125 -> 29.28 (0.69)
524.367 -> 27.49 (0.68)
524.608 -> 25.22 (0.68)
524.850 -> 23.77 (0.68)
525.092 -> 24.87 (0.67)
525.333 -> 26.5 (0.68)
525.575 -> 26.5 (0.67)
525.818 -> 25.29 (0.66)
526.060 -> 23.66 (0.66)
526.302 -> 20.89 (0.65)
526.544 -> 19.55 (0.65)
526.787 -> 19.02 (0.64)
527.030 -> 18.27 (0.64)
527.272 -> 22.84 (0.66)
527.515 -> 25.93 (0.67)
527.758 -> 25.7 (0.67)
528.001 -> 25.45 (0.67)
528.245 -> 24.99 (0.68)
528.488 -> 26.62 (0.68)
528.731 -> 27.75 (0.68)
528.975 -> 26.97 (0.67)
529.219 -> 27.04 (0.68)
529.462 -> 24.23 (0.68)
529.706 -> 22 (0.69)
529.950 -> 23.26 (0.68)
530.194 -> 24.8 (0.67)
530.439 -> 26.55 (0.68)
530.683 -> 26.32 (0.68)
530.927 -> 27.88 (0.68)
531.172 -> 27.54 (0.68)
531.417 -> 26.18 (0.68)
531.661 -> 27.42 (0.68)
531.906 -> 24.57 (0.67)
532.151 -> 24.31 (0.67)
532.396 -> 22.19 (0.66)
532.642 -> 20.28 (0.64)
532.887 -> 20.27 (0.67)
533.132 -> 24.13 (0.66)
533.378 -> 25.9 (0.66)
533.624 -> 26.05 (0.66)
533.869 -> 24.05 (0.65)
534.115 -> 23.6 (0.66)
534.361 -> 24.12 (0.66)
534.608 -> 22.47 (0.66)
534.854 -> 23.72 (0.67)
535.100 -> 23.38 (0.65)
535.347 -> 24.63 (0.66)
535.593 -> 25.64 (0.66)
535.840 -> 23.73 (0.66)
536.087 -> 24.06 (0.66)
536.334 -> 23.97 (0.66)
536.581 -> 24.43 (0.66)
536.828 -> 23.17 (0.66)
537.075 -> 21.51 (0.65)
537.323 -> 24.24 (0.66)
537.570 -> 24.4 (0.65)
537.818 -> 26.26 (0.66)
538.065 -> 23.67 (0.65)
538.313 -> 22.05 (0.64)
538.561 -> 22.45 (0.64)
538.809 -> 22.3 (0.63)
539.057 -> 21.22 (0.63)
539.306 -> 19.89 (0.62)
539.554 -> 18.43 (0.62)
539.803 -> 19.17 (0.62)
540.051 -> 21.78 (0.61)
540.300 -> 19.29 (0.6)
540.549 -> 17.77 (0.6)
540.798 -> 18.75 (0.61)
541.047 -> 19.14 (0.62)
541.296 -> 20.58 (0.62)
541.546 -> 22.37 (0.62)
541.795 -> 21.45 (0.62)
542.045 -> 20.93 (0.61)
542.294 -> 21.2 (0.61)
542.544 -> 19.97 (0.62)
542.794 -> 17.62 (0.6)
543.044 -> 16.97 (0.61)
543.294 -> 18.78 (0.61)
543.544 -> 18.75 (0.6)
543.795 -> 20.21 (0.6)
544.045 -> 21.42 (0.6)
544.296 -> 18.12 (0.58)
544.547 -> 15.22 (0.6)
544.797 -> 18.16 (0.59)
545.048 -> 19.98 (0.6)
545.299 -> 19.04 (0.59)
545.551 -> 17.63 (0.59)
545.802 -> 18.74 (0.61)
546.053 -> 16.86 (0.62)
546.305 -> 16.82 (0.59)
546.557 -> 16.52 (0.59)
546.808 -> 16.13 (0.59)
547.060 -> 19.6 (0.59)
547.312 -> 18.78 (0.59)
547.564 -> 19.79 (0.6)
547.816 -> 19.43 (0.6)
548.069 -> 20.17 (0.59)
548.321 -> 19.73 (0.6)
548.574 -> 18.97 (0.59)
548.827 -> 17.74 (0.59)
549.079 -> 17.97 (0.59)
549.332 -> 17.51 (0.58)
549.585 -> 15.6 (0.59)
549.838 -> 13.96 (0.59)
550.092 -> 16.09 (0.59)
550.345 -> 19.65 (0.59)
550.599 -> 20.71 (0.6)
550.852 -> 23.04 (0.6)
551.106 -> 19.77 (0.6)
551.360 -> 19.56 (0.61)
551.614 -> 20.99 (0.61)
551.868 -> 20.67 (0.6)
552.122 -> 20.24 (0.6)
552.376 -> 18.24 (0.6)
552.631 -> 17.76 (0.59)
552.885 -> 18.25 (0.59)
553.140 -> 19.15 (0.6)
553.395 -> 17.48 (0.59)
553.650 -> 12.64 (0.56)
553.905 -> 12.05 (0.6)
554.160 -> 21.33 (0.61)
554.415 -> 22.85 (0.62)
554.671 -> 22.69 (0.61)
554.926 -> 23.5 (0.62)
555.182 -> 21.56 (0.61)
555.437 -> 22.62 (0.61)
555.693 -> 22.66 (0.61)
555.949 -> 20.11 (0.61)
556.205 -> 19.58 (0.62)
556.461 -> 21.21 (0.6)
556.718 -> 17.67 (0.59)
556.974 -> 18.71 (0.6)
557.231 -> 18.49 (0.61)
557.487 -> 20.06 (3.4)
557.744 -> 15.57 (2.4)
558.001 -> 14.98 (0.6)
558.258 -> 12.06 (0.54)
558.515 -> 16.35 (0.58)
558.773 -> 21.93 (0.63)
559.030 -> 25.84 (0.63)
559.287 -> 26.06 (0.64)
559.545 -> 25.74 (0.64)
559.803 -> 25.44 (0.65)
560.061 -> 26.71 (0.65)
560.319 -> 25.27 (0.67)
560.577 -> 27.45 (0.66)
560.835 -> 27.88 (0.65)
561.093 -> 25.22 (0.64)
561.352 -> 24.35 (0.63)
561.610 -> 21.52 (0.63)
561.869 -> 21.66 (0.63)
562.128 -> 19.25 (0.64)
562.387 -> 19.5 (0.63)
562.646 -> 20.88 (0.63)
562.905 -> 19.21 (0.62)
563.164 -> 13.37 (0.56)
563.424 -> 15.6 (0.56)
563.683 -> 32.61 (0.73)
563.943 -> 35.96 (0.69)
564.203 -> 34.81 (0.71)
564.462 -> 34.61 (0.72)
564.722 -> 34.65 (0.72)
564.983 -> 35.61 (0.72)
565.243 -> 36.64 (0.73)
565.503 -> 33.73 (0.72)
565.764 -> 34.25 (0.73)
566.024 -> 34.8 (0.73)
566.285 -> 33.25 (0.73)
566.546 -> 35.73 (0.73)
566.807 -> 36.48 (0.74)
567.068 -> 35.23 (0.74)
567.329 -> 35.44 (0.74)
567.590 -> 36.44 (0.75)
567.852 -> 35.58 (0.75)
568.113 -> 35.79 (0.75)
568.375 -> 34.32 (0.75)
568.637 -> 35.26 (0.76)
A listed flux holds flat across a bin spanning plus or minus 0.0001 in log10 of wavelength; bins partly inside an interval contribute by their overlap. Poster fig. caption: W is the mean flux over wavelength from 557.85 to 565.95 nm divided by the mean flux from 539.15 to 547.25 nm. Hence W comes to 1.34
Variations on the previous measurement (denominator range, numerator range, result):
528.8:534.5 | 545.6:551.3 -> 0.74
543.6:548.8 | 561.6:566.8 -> 1.55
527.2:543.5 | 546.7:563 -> 0.87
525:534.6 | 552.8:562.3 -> 0.86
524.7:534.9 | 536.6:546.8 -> 0.82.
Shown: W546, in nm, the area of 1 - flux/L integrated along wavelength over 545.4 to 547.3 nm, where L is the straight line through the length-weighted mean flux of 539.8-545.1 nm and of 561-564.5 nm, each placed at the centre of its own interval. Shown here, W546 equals 0.255 nm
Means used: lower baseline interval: 19.4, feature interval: 17.6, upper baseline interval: 23.9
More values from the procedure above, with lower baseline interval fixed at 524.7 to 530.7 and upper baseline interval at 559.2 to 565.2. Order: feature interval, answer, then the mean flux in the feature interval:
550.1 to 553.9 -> 0.99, 18.8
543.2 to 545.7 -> 0.64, 18.7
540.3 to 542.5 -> 0.42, 20.2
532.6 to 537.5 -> 0.19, 23.7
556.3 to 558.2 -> 0.58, 17.9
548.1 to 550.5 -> 0.73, 17.6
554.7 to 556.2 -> 0.22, 21.9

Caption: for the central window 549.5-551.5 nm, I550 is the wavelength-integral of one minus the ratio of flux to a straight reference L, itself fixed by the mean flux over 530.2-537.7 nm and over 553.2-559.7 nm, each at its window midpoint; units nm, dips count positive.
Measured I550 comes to 0.22 nm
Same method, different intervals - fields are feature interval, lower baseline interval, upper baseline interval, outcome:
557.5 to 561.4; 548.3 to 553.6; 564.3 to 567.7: 0.76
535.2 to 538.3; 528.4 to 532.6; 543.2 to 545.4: -0.22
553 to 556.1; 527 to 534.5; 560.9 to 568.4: 0.93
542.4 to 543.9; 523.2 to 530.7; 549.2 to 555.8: 0.18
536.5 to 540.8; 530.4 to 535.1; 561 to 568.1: 0.63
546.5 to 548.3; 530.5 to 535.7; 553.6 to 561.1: 0.30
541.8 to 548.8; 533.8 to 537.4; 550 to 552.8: 0.83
